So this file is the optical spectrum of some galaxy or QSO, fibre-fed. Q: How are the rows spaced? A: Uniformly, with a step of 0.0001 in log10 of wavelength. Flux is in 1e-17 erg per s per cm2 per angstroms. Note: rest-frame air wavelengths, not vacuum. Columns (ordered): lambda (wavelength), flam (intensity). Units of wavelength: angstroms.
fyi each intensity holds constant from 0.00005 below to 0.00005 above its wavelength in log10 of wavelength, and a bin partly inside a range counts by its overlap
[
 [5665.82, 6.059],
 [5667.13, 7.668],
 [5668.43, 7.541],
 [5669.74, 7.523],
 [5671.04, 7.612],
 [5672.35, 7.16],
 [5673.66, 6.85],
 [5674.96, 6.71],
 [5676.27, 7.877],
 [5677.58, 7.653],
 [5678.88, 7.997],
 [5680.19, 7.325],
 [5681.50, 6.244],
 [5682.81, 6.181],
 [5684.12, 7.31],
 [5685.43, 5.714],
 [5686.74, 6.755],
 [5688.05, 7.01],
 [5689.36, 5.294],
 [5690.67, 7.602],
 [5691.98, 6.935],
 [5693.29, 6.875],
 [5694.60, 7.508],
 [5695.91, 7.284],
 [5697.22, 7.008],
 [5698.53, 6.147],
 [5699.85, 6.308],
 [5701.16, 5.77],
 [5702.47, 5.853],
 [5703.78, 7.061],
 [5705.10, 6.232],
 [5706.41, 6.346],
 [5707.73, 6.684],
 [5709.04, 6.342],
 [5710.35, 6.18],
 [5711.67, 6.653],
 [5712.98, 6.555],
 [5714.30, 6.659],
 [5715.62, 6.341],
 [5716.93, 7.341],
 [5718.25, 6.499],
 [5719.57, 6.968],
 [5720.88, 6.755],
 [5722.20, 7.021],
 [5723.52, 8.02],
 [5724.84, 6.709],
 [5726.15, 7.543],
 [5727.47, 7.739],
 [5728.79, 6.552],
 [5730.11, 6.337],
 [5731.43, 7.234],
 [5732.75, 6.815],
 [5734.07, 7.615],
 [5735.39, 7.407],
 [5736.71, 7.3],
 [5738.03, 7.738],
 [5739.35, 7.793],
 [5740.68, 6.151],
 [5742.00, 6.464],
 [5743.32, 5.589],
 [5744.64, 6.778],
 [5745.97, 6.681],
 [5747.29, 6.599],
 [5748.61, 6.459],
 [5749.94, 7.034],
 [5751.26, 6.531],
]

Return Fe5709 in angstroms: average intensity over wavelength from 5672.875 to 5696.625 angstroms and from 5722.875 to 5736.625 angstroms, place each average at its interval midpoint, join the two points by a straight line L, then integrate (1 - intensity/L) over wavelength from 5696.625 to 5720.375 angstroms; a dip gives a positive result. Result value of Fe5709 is 2.0 angstroms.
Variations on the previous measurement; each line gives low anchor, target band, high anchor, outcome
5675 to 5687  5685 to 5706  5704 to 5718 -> 0.6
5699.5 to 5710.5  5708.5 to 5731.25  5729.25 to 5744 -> -0.8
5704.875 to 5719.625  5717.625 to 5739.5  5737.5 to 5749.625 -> -1.8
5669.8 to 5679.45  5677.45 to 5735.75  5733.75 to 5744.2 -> 3.2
